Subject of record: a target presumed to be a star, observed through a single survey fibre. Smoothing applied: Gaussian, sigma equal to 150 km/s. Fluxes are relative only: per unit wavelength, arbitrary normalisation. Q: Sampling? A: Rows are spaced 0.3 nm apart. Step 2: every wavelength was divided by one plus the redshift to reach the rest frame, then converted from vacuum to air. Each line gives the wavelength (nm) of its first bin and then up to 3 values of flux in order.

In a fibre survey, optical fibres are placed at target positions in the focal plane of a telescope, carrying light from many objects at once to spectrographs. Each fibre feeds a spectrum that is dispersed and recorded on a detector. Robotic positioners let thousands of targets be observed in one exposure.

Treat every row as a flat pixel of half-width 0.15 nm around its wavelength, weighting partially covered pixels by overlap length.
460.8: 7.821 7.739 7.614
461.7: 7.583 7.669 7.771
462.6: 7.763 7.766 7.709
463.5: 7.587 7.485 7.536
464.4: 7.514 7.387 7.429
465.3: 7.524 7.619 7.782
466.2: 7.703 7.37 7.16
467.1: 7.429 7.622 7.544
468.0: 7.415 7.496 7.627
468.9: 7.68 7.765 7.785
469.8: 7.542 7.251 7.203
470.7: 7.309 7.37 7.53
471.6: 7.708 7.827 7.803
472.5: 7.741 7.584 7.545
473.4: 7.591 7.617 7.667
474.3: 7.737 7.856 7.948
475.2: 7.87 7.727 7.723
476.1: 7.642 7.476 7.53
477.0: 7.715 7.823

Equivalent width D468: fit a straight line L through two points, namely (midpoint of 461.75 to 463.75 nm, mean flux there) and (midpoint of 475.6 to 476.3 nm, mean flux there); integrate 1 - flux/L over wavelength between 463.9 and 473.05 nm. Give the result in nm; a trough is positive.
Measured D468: 0.17 nm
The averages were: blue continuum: 7.69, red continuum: 7.67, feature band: 7.54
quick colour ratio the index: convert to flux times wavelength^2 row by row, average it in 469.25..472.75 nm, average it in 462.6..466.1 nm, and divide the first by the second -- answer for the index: 1.03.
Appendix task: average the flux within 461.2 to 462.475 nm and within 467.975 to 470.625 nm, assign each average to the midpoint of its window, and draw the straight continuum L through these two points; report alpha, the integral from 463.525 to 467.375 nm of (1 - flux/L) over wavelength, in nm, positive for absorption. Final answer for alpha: 0.05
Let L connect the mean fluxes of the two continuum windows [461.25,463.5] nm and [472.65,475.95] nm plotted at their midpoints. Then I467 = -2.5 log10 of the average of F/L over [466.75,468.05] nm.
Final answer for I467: 0.03 mag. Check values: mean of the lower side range 7.69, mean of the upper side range 7.71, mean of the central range 7.46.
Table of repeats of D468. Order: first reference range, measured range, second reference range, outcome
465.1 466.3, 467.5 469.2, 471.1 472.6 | 0.022 nm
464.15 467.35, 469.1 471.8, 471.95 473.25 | 0.045 nm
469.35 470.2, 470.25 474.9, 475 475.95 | 0.027 nm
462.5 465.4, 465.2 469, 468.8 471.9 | 0.007 nm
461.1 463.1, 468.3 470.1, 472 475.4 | 0.020 nm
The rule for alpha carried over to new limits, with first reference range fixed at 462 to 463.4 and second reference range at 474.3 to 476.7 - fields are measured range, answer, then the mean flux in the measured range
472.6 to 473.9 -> 0.024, 7.59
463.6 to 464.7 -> 0.034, 7.5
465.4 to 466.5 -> 0.013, 7.65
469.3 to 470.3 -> 0.028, 7.52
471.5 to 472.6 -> -0.005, 7.77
